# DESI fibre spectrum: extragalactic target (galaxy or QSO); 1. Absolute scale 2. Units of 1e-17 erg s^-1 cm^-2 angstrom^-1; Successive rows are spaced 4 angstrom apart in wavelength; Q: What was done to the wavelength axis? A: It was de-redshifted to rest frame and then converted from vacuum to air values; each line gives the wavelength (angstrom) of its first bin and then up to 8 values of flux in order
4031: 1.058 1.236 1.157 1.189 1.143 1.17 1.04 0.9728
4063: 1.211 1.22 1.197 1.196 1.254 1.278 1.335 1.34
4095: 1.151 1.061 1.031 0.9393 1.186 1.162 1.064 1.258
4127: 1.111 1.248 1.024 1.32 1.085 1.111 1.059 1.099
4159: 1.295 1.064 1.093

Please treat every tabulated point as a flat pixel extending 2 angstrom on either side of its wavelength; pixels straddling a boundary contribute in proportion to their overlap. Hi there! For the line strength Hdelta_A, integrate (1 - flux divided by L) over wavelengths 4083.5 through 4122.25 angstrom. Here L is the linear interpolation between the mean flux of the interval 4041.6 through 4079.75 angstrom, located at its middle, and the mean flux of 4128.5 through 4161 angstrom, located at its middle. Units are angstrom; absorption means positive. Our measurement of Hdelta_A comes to 0.2 angstrom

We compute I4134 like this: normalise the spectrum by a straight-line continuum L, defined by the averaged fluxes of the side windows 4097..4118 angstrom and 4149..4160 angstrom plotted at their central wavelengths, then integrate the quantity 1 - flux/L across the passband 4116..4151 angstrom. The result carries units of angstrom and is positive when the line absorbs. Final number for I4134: -1.2 angstrom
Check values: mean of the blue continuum 1.08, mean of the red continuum 1.14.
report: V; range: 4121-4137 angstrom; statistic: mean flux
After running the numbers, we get 1.16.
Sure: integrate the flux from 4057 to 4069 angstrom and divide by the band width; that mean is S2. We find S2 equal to 1.13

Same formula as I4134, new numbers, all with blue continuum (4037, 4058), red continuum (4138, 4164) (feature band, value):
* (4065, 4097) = -3.1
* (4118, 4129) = -0.1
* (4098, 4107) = 0.9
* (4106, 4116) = 0.3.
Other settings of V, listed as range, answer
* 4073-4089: 1.27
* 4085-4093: 1.34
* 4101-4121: 1.08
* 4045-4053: 1.16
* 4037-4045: 1.17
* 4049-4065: 1.1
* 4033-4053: 1.18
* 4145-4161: 1.14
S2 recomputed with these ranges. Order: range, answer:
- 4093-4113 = 1.07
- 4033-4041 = 1.2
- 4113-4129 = 1.15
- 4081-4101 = 1.23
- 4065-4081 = 1.22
